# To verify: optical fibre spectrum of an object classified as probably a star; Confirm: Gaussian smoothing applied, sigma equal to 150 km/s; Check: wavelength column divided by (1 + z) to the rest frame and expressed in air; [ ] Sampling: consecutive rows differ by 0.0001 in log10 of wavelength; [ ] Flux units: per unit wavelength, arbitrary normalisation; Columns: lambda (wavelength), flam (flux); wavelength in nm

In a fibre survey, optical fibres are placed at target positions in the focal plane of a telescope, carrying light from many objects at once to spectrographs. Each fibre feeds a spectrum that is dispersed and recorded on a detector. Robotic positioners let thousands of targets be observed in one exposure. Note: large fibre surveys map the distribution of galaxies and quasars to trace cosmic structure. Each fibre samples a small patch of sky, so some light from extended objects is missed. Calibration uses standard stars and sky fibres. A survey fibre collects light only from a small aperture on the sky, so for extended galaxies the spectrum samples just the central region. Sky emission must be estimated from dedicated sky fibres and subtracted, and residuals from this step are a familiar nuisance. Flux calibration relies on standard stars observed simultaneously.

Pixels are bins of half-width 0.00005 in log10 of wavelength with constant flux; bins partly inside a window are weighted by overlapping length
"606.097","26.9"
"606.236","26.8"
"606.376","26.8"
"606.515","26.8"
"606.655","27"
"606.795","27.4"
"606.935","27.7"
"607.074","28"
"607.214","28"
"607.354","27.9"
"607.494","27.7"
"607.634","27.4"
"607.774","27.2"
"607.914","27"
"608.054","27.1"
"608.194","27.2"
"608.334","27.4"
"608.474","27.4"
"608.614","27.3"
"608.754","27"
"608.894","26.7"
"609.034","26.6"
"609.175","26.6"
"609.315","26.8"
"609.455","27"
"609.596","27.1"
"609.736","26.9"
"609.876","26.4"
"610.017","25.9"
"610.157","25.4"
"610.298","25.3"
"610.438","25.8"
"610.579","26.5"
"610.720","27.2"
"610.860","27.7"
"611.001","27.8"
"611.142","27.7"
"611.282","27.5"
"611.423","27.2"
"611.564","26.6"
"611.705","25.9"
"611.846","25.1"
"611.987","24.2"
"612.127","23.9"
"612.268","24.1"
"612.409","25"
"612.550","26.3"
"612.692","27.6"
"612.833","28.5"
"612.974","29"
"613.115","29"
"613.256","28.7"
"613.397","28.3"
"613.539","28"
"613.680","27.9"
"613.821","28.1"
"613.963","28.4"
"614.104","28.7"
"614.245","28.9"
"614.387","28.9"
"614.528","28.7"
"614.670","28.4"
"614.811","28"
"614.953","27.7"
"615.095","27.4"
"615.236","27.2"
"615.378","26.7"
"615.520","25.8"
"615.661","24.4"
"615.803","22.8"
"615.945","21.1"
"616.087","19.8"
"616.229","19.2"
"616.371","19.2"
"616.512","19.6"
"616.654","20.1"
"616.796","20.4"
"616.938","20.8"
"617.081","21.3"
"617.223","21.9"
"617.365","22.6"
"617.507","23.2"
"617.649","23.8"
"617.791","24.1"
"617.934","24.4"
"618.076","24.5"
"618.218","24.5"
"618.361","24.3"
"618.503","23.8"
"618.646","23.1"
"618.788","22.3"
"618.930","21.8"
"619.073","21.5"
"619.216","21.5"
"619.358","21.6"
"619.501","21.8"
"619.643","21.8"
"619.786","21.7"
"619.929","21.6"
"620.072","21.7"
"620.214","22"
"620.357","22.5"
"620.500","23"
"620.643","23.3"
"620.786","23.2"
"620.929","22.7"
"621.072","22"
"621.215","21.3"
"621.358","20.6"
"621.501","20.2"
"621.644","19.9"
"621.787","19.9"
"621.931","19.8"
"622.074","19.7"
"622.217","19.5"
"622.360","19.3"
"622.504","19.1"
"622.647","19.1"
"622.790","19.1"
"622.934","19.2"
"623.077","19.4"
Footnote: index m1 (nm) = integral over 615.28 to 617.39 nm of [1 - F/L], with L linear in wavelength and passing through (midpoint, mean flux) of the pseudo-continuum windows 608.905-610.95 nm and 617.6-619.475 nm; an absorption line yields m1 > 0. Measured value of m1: 0.20 nm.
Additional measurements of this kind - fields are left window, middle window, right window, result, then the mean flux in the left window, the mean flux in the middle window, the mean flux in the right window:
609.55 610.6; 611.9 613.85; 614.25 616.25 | -0.08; 26.1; 27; 25.7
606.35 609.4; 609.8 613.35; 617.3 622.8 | -0.14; 27.2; 26.6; 21.9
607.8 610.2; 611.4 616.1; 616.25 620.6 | -0.43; 26.8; 26.7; 22.2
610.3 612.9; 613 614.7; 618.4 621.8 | -0.23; 26.3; 28.5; 21.9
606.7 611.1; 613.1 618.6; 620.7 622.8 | -0.31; 27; 24.8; 20.4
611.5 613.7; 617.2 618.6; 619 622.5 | -0.03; 26.7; 23.8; 21.3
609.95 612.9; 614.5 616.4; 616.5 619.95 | -0.06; 26.2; 24.8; 22.4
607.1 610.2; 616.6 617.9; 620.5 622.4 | 0.05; 27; 22.1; 21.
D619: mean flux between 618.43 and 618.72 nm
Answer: 23.5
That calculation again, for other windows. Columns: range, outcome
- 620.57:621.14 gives 22.8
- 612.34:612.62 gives 25.7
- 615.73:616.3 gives 20.7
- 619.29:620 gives 21.7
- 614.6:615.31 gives 27.7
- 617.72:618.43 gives 24.3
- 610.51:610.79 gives 26.8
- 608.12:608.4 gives 27.3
